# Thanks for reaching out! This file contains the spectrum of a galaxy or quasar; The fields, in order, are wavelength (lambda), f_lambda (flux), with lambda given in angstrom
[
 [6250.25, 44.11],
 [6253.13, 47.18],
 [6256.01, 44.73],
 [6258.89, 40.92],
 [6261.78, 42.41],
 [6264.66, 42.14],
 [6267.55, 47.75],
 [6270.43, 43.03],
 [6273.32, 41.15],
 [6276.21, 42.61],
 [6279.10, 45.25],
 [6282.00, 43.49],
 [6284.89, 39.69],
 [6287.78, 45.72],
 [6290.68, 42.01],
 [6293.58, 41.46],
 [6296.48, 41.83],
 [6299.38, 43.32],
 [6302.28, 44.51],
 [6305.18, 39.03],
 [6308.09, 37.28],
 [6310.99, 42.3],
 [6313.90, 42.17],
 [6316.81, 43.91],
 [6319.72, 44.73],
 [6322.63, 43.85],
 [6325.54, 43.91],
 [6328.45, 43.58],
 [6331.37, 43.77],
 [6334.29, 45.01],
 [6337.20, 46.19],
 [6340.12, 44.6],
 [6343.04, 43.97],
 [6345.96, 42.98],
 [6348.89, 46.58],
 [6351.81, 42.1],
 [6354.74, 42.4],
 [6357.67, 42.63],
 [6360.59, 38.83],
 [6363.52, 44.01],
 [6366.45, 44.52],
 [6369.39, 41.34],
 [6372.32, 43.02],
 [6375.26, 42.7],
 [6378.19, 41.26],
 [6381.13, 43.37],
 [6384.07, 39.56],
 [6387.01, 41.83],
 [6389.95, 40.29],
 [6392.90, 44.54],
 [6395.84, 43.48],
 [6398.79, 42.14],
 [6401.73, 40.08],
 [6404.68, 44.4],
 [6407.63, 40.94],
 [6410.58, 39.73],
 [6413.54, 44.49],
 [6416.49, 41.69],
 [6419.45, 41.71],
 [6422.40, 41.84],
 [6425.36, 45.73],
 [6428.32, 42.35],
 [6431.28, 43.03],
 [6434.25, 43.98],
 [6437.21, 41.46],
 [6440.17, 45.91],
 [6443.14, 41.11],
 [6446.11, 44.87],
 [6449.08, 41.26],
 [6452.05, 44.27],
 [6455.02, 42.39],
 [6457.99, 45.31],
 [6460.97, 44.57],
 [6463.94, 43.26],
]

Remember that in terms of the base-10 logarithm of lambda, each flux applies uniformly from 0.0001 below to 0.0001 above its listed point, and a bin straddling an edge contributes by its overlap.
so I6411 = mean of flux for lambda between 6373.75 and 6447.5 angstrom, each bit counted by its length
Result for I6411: 42.5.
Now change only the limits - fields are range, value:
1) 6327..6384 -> 43.2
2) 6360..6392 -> 42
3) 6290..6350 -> 43.2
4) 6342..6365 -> 42.9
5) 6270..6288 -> 42.8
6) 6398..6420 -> 41.9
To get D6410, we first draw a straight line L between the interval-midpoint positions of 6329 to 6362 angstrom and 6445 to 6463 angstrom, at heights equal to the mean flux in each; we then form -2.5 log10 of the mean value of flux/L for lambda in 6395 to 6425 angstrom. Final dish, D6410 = 0.038 mag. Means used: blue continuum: 43.6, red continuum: 43.8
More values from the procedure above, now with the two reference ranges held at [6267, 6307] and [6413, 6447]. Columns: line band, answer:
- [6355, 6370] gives 0.02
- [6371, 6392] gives 0.03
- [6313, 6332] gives -0.02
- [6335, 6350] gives -0.05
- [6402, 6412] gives 0.04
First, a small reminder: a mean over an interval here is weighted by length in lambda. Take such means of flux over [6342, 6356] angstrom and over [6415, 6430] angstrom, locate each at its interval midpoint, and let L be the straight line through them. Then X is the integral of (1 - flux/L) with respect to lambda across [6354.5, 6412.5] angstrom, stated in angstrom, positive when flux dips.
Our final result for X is 1.5 angstrom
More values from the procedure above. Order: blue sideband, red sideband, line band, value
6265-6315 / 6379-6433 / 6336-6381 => -0.81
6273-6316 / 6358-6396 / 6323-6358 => -1.52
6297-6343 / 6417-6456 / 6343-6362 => 0.20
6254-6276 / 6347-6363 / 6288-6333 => 0.32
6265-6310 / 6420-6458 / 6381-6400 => 0.41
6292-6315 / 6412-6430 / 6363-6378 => -0.21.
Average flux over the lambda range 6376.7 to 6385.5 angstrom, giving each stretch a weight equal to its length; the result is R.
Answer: 41.4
